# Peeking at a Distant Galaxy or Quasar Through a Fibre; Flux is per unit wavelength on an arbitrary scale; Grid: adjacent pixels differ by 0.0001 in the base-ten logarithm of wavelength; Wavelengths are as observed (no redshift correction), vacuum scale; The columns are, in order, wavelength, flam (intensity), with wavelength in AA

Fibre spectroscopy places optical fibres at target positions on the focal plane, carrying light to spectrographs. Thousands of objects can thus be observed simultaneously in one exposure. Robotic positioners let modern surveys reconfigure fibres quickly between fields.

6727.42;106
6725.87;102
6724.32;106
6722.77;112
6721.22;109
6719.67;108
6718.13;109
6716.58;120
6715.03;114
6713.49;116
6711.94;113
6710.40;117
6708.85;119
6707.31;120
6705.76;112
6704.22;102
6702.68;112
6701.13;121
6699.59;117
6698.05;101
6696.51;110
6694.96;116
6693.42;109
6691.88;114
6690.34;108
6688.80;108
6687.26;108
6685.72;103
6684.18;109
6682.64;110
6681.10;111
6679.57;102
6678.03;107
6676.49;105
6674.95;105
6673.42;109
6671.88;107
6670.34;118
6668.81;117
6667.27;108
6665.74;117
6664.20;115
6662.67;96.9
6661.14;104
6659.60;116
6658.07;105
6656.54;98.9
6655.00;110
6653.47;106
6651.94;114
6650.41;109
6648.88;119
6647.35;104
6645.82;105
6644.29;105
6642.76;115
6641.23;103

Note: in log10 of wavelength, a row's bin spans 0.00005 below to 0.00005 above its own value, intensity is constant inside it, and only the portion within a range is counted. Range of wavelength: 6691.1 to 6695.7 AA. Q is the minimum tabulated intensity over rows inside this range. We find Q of 109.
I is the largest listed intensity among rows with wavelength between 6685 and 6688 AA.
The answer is 108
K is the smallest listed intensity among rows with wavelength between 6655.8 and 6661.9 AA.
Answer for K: 98.9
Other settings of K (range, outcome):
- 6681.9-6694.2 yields 103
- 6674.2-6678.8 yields 105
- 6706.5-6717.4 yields 113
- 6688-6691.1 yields 108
